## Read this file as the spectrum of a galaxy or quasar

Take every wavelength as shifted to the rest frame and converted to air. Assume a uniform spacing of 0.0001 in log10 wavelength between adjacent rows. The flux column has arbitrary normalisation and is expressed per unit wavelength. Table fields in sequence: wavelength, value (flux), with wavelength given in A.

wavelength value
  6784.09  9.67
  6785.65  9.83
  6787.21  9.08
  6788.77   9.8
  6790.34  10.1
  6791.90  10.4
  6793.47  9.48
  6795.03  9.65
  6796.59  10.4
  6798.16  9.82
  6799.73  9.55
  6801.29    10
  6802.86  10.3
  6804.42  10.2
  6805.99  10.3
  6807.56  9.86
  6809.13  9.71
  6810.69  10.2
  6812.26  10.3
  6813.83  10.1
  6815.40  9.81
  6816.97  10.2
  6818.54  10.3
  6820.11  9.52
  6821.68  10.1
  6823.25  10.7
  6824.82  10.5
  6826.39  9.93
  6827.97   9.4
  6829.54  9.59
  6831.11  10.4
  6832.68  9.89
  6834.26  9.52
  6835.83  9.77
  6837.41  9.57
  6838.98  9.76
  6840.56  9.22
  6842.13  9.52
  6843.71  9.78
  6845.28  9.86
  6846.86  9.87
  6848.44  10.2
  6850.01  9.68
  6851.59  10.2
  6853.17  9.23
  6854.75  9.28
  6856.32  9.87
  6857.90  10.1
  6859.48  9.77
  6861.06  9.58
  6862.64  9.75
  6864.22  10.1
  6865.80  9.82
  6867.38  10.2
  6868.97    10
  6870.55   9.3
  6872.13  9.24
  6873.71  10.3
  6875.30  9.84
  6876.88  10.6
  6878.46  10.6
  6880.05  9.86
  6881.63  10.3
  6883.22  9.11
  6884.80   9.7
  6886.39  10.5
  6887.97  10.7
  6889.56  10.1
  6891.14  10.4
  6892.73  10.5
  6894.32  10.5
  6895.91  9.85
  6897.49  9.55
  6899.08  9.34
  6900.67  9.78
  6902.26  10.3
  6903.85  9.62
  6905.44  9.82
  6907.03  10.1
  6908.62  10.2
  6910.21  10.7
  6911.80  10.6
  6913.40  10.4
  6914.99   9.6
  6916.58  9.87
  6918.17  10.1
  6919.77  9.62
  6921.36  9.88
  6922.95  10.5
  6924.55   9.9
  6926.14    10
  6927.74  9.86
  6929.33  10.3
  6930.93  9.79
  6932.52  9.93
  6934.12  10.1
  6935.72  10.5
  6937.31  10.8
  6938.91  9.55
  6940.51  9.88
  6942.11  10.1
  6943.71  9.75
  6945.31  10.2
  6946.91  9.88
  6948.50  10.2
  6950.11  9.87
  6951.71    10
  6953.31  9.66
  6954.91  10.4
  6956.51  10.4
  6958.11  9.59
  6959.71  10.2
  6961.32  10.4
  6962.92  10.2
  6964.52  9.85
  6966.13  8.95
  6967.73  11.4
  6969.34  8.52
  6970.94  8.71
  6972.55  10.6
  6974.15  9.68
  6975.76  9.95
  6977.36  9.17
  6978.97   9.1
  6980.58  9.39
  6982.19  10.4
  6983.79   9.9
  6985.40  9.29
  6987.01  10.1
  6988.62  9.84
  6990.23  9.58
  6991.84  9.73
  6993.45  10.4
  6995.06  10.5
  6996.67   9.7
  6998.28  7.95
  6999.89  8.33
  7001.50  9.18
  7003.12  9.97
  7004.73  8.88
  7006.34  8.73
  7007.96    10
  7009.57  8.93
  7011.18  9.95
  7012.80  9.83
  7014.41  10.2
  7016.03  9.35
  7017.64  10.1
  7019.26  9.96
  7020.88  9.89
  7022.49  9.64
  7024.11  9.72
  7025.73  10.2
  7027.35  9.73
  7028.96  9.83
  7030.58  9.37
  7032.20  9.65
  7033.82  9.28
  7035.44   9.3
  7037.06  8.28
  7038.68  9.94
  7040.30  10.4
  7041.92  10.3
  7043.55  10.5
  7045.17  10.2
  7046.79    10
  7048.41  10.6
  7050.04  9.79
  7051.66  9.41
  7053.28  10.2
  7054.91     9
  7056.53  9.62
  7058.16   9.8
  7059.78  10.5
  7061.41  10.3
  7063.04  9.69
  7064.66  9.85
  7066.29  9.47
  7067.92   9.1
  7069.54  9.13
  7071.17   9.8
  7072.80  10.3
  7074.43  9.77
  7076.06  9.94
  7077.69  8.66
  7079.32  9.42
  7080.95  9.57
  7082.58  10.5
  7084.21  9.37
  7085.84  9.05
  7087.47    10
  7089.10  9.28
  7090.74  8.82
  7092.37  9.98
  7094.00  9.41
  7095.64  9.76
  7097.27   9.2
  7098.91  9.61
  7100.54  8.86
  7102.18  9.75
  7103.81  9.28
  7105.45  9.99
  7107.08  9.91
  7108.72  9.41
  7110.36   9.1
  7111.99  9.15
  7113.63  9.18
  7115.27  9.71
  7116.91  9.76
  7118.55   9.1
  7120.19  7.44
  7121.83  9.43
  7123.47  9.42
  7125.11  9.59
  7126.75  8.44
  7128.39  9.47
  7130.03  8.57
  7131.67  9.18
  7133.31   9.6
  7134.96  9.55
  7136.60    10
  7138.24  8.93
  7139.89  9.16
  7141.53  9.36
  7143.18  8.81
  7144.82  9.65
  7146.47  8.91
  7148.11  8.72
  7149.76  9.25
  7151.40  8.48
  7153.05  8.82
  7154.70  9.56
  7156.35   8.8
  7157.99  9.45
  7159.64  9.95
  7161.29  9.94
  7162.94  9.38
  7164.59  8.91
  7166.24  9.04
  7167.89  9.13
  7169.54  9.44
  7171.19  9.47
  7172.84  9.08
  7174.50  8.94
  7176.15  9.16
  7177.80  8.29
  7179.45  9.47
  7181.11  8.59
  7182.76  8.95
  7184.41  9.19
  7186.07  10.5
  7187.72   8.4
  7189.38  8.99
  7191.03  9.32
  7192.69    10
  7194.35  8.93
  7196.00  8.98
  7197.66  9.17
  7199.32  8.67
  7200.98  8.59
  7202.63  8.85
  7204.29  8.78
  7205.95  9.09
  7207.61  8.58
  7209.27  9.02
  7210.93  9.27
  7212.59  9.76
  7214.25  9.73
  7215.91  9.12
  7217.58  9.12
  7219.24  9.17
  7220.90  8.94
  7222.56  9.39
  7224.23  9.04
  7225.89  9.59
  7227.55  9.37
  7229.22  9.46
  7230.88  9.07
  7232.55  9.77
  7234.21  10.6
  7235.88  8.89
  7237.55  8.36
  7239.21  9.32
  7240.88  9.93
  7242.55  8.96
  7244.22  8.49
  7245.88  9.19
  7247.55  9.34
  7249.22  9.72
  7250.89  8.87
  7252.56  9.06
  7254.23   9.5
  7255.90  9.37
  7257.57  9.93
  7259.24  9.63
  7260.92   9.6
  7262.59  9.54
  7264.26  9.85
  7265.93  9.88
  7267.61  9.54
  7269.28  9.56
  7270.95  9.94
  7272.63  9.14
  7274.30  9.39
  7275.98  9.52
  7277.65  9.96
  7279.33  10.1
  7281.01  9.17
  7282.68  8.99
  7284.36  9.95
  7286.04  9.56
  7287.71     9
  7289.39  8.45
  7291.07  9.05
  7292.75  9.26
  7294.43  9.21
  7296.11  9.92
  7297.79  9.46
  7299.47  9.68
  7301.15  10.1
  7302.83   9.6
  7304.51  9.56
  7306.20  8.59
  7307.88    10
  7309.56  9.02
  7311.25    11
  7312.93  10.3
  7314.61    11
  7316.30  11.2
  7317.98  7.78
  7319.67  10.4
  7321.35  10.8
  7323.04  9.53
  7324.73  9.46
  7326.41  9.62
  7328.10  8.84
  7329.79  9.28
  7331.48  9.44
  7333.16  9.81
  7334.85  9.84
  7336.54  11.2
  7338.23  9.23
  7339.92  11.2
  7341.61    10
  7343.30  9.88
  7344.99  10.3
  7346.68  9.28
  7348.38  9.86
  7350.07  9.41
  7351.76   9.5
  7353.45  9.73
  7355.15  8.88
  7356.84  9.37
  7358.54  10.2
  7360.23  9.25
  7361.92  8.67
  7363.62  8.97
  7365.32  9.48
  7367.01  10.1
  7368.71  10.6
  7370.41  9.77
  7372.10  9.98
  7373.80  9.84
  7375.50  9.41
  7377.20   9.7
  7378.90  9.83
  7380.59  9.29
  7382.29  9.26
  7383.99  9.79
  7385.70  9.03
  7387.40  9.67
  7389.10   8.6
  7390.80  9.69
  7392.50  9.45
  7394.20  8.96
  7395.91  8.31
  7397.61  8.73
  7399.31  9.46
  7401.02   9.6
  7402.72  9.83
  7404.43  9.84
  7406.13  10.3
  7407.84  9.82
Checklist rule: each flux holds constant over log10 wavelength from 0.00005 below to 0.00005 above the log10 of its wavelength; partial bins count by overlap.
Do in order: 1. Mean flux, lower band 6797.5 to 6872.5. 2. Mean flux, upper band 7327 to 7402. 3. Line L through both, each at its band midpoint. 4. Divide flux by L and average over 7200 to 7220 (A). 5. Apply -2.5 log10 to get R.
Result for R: 0.07 mag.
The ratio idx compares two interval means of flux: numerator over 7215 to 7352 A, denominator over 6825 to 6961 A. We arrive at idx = 1.0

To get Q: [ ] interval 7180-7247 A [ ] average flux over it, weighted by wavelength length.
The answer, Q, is 9.18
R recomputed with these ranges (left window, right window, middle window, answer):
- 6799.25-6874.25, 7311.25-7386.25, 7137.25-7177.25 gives 0.071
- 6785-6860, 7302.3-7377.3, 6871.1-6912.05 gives -0.022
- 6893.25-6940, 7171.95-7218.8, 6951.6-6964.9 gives -0.022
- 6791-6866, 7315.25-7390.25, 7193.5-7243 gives 0.062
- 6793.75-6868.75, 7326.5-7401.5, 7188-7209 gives 0.080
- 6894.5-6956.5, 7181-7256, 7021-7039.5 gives 0.019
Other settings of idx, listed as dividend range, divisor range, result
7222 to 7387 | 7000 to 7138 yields 1.00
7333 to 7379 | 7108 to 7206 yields 1.07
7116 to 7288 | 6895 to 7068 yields 0.94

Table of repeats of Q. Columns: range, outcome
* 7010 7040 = 9.68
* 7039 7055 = 10.1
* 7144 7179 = 9.16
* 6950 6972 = 9.88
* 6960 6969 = 10.1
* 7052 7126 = 9.51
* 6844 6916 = 9.98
